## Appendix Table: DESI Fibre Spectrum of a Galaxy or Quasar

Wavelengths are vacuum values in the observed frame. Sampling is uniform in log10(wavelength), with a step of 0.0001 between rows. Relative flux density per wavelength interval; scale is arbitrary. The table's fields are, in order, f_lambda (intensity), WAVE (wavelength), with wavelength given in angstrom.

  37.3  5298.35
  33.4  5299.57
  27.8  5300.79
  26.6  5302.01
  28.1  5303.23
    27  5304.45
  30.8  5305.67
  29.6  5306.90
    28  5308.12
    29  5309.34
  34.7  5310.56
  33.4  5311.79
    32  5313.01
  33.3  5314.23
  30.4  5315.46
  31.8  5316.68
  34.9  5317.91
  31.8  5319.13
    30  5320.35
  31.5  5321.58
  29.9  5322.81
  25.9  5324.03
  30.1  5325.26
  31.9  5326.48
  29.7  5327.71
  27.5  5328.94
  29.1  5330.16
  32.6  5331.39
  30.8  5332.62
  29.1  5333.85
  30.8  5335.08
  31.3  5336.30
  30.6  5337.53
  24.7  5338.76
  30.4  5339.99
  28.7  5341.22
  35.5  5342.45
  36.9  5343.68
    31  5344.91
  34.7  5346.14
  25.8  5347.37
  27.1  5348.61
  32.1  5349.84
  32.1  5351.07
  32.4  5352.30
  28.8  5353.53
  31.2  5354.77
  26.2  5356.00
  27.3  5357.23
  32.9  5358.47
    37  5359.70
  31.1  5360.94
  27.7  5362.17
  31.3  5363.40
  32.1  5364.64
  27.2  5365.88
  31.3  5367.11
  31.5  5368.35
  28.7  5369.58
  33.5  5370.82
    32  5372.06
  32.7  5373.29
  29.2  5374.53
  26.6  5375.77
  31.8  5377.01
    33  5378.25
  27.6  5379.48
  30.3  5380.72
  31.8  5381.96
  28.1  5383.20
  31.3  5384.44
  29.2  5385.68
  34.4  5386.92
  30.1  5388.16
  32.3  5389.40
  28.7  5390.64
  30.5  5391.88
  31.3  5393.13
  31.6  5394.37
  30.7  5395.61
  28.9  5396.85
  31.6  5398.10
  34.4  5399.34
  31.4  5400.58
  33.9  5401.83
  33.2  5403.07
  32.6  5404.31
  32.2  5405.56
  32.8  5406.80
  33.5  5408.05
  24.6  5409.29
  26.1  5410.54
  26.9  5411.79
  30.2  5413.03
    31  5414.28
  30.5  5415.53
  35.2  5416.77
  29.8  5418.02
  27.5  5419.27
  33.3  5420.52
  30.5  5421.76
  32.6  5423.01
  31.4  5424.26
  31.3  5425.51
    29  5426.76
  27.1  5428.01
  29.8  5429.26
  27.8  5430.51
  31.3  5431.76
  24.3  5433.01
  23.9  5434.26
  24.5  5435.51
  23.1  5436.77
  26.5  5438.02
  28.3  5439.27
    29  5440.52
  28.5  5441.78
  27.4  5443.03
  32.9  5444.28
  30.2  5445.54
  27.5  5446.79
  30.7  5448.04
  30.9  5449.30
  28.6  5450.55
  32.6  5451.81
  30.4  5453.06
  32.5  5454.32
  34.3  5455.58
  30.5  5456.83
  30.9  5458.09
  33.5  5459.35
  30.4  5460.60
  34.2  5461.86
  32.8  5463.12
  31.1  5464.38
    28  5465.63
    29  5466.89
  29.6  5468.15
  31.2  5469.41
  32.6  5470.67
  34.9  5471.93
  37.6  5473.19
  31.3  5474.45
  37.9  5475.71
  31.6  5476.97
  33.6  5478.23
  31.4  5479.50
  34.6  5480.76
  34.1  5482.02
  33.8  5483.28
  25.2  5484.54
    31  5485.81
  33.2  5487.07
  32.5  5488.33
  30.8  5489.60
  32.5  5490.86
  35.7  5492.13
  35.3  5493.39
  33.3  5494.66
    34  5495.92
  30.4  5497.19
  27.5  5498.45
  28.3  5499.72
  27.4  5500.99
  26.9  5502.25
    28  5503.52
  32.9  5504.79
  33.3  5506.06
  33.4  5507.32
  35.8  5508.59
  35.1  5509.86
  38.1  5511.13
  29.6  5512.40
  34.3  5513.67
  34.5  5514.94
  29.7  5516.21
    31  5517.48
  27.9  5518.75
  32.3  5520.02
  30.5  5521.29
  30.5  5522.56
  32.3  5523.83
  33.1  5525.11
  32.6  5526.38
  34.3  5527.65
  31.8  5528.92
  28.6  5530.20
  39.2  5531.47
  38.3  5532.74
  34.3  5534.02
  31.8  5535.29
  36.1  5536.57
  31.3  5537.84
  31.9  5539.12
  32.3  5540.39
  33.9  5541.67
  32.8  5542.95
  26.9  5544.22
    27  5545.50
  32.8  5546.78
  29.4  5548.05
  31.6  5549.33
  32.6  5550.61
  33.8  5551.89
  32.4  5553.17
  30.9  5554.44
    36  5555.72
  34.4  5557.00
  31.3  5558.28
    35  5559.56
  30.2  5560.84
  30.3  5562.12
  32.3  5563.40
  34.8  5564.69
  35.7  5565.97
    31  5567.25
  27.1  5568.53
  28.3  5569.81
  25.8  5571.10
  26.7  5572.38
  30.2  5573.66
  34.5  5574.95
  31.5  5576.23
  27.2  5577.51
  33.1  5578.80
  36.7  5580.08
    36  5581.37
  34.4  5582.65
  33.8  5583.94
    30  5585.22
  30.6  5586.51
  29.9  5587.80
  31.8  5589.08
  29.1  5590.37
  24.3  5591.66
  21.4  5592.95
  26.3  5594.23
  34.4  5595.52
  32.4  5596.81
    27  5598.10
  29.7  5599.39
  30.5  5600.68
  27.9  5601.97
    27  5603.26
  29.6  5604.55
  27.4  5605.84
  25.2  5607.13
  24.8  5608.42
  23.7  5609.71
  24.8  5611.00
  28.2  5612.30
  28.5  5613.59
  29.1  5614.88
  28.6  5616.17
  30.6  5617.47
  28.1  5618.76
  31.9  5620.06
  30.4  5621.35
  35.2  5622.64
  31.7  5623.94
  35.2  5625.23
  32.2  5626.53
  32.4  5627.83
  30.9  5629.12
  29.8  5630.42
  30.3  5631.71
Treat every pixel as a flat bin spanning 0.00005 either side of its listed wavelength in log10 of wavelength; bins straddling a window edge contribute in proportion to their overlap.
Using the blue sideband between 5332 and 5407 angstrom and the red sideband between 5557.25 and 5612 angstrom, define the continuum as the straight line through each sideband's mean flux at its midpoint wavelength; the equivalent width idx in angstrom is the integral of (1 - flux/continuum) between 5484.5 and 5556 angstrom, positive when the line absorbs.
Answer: -4.6 angstrom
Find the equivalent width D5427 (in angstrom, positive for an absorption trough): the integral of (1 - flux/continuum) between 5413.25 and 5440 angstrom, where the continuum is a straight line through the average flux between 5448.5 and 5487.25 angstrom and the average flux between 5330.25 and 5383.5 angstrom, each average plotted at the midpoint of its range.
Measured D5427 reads 2.1 angstrom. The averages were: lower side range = 30.6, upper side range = 32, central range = 29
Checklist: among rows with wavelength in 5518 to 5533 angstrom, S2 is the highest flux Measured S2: 39.2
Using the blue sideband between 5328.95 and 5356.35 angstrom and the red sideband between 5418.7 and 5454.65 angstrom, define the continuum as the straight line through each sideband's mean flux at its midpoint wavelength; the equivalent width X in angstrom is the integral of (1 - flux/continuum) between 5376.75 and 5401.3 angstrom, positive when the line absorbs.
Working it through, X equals -0.9 angstrom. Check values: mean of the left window 30.5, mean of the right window 29.1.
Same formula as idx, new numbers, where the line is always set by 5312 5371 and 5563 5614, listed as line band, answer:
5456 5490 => -2.3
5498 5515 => -1.0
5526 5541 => -1.9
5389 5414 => -0.3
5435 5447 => 1.0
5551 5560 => -1.1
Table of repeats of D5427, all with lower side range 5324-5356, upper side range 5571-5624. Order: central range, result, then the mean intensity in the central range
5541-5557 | -1.1 angstrom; 31.8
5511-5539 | -2.8 angstrom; 32.7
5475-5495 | -2.0 angstrom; 32.9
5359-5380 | -0.4 angstrom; 30.9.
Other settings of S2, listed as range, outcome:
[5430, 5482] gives 37.9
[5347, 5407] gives 37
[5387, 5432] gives 35.2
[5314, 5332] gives 34.9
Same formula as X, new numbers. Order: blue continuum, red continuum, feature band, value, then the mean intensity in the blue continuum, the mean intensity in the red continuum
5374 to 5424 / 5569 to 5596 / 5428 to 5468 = 1.5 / 30.8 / 30.2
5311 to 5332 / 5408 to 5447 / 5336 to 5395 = -1.2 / 31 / 28.9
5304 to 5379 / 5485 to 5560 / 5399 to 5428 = 0.4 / 30.7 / 32.3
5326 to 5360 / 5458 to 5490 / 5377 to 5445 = 3.1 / 30.6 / 32.2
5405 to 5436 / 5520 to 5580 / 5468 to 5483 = -1.4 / 29.5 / 32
